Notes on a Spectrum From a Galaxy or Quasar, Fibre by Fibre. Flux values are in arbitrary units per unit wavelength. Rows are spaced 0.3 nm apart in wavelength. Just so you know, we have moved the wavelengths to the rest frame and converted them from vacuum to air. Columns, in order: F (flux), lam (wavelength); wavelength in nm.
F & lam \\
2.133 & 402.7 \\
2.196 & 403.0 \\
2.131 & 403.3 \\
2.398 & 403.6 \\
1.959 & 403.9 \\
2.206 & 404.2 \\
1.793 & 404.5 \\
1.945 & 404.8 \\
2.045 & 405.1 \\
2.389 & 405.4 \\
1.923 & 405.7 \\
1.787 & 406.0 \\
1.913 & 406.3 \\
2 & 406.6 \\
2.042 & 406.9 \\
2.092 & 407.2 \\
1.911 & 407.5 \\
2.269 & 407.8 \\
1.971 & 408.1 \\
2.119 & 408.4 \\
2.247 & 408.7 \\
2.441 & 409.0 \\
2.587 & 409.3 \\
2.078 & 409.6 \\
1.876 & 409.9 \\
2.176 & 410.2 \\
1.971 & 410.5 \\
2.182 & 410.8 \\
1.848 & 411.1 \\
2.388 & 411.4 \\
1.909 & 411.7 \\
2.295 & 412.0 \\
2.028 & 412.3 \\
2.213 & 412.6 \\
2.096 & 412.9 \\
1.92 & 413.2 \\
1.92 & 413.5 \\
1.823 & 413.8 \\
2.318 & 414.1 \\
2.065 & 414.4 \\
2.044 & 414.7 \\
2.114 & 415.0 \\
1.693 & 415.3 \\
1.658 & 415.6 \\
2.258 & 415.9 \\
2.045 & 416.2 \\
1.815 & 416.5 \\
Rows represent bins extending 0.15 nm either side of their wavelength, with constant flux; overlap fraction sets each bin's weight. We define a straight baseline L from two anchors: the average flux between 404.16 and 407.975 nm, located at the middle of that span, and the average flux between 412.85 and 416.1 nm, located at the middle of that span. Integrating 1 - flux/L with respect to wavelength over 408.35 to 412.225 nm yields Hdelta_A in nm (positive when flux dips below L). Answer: -0.304 nm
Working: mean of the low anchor 2.02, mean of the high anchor 1.99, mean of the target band 2.16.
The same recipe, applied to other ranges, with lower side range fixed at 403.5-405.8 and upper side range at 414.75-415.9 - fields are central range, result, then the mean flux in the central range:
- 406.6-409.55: -0.22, 2.17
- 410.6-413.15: -0.20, 2.11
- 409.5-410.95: -0.05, 2.06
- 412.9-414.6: -0.08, 2.02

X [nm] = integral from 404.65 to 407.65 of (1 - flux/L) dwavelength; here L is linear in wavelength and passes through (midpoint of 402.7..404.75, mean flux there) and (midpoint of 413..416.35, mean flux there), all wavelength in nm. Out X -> 0.11 nm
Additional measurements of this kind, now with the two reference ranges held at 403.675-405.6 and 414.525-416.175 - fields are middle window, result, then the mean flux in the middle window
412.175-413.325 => -0.05 nm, 2.07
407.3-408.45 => -0.02 nm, 2.06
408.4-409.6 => -0.19 nm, 2.34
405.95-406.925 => 0.05 nm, 1.94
